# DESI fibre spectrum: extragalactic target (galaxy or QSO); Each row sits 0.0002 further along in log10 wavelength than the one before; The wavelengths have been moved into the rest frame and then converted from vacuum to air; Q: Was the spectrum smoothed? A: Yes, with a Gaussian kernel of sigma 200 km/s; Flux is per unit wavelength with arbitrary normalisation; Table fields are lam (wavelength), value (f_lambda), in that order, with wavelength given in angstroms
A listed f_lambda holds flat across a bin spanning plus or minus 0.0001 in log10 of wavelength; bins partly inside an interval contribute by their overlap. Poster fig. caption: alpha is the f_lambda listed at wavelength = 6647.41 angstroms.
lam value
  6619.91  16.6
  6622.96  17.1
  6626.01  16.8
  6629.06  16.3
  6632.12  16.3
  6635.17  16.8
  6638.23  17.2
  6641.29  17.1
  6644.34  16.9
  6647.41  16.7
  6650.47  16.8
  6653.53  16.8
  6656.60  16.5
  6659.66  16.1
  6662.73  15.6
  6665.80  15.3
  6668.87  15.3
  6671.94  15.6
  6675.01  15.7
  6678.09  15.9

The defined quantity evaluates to 16.7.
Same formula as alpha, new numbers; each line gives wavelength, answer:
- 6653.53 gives 16.8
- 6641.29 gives 17.1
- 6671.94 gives 15.6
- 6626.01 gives 16.8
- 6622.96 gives 17.1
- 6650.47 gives 16.8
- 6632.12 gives 16.3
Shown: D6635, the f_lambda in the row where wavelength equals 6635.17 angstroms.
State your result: 16.8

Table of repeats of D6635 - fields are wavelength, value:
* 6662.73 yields 15.6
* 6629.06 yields 16.3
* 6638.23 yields 17.2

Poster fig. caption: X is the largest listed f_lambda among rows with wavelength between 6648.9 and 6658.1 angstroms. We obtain 16.8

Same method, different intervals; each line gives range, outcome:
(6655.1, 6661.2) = 16.5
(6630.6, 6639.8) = 17.2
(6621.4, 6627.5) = 17.1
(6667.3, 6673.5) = 15.6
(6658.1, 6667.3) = 16.1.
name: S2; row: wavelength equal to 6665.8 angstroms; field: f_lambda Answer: 15.3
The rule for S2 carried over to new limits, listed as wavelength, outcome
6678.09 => 15.9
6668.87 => 15.3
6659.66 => 16.1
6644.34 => 16.9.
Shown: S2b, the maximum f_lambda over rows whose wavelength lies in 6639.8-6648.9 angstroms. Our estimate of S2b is 17.1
